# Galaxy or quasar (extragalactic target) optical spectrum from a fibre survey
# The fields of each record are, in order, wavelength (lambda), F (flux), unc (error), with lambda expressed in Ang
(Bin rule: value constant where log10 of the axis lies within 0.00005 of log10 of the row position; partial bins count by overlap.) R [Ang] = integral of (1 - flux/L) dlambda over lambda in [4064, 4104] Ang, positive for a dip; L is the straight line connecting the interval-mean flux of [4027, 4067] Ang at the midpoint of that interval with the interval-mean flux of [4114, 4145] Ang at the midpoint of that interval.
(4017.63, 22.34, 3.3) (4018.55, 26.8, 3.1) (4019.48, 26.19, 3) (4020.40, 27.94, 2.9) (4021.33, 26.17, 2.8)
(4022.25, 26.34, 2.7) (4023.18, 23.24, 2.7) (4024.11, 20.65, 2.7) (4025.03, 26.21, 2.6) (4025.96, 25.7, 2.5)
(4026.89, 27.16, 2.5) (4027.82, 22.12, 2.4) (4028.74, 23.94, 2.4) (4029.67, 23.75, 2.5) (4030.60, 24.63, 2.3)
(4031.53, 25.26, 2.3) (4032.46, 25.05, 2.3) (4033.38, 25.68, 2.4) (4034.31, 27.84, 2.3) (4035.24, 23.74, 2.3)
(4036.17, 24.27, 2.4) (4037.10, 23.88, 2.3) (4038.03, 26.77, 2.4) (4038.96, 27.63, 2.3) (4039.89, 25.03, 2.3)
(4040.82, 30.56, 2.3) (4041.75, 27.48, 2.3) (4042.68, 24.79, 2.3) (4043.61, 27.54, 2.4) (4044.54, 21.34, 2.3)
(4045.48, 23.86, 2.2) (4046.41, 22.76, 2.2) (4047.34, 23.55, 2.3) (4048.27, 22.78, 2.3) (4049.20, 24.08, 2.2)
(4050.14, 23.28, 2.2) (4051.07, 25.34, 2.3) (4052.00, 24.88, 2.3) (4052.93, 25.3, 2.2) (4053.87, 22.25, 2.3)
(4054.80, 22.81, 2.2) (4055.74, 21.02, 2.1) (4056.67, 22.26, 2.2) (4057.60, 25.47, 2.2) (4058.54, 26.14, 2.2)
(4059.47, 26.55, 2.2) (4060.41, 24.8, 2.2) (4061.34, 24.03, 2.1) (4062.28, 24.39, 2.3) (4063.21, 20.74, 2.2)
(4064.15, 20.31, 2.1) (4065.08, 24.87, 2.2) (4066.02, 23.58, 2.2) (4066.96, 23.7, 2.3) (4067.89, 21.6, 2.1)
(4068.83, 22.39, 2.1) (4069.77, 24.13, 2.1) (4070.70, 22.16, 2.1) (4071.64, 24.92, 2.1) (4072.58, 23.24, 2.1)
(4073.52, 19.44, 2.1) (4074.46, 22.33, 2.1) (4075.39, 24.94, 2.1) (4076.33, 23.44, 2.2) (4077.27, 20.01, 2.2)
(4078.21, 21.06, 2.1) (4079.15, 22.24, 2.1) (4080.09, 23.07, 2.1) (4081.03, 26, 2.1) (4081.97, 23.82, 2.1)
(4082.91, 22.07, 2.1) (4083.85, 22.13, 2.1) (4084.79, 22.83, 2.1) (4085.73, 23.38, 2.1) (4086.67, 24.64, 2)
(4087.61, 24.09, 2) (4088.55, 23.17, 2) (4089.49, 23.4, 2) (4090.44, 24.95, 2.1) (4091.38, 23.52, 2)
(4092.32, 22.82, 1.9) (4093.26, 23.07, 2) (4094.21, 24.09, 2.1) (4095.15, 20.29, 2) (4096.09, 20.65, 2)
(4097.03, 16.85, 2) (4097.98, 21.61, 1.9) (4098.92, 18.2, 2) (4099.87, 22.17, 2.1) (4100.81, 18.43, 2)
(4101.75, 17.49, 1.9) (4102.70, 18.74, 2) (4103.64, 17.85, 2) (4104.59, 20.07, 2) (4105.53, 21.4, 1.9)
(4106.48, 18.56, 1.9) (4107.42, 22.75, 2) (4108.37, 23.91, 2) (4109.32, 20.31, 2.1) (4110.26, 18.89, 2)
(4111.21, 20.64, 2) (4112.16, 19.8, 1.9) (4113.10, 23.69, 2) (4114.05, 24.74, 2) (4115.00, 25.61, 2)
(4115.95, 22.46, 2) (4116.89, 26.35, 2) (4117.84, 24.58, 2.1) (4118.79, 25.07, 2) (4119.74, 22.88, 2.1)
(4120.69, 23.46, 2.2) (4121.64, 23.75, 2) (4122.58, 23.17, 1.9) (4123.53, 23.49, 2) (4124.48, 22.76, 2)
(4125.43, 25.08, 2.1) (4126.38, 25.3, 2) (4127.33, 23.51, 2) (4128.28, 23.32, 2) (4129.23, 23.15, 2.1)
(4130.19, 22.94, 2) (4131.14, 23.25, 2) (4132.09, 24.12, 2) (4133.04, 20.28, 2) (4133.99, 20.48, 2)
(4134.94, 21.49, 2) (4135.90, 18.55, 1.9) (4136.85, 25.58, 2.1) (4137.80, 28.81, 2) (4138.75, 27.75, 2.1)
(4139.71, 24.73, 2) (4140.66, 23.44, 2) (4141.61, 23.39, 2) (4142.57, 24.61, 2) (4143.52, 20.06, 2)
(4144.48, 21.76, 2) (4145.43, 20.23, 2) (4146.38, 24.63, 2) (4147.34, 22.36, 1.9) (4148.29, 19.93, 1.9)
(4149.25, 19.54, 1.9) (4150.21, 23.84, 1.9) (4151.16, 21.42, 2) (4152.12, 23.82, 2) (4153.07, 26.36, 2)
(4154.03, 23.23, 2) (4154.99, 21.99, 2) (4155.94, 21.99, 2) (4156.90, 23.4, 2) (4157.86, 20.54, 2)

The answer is 3.1 Ang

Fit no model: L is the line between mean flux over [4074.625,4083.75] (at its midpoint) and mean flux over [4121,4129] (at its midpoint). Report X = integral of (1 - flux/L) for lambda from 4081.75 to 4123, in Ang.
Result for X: 2.2 Ang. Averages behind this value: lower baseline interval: 22.9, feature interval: 22.1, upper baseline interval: 23.8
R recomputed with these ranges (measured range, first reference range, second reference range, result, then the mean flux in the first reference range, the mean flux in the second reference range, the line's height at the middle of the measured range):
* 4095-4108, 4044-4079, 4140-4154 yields 1.9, 23.2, 22.6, 22.9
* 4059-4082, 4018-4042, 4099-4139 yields 1.0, 25.5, 22.5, 24.1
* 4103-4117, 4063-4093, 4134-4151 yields 0.8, 23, 22.9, 22.9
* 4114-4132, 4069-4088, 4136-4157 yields -0.6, 23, 23.2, 23.1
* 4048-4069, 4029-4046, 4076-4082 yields 0.4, 25.5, 22.7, 24.1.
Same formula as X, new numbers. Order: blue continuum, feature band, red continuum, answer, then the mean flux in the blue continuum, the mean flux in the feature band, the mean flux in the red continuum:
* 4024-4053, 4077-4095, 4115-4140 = 0.8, 25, 23.2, 23.7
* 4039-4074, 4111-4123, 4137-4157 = -0.1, 23.9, 23.6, 23.2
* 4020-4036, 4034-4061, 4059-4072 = -0.6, 25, 24.7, 23.4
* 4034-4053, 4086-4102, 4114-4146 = 1.6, 25.1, 21.8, 23.5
